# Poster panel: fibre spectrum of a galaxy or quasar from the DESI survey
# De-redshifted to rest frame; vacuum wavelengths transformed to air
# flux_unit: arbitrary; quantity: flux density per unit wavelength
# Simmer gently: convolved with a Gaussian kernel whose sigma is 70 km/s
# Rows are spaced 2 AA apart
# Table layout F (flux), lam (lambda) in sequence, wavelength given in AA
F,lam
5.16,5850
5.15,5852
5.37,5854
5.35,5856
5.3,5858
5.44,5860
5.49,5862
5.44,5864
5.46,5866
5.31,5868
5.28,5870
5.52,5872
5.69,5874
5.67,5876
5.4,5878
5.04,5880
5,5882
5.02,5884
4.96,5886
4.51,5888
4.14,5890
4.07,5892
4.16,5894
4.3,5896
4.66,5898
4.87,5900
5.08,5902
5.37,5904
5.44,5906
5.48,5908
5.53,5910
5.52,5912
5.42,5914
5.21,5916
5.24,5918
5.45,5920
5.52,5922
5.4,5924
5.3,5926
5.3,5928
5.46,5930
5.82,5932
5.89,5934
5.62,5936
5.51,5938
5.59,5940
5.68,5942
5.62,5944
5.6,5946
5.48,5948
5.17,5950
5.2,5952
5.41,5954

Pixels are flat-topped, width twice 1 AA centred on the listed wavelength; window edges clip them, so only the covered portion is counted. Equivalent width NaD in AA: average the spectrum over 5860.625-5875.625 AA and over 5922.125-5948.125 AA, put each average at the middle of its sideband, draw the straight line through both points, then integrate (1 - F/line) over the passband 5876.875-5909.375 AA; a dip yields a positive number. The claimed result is 3.81 AA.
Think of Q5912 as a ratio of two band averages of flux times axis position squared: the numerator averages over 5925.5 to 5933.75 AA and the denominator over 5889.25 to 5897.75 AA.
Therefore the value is 1.33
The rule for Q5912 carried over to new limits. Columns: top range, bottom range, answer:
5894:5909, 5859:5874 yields 0.93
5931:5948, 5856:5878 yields 1.06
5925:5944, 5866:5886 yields 1.07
